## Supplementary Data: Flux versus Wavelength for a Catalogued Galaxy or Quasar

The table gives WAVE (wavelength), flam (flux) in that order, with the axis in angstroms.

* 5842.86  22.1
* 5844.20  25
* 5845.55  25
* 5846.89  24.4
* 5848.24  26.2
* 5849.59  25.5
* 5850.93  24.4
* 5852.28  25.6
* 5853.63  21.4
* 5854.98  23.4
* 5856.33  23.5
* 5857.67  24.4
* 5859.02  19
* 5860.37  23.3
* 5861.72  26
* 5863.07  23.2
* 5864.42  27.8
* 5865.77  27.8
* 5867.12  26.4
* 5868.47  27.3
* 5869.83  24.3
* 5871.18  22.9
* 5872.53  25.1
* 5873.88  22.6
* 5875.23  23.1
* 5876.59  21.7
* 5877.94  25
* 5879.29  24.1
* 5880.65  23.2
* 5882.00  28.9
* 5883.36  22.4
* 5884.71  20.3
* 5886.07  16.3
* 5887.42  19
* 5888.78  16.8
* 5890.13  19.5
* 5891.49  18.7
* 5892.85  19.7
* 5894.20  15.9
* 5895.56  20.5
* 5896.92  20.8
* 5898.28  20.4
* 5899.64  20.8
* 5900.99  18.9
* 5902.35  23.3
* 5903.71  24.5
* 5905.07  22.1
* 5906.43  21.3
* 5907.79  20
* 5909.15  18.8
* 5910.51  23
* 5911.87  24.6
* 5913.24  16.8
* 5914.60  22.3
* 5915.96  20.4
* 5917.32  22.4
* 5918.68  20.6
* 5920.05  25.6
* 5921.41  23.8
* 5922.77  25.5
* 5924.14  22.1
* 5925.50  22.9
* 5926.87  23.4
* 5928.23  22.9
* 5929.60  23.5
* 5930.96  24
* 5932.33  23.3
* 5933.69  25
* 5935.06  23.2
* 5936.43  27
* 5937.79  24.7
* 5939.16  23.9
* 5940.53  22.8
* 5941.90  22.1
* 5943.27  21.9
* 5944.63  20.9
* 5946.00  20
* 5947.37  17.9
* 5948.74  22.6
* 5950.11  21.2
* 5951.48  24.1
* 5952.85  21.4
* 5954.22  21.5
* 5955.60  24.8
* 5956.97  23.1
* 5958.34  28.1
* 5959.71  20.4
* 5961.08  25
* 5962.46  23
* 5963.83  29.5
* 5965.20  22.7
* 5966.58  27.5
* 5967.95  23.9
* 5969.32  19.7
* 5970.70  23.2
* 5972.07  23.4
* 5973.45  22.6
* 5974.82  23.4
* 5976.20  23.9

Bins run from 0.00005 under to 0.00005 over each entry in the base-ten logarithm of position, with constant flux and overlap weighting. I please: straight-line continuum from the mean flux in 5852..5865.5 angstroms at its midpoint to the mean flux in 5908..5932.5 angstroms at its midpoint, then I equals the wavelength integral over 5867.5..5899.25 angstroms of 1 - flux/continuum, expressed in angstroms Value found 2.2 angstroms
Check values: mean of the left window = 23.8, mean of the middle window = 21.7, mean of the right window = 22.5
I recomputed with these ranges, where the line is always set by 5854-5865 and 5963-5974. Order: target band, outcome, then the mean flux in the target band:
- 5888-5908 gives 3.1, 20.2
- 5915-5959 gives 1.8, 23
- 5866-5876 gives -0.4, 24.6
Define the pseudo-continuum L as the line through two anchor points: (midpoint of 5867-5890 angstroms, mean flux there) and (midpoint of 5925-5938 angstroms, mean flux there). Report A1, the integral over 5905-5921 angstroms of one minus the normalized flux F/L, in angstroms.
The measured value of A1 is 1.4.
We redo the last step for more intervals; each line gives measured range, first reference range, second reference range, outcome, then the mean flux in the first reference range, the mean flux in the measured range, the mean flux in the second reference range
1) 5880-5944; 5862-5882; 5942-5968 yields 5.42 angstroms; 24.8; 21.9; 23.1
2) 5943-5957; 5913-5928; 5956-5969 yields 1.37 angstroms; 22.5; 21.7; 24.7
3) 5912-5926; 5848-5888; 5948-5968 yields 0.90 angstroms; 23.8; 22.3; 23.9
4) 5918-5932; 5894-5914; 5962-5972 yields -0.91 angstroms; 20.9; 23.4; 24.2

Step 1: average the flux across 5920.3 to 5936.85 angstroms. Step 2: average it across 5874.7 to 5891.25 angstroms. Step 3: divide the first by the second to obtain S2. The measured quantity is 1.11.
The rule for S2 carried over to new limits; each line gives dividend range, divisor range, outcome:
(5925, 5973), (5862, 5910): 1.05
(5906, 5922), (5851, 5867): 0.89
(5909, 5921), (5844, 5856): 0.89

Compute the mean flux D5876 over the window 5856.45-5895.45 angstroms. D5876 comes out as 22.6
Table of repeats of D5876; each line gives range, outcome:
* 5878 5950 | 21.9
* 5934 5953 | 22.5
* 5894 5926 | 21.6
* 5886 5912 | 20.3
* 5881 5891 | 20.5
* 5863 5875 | 25.3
